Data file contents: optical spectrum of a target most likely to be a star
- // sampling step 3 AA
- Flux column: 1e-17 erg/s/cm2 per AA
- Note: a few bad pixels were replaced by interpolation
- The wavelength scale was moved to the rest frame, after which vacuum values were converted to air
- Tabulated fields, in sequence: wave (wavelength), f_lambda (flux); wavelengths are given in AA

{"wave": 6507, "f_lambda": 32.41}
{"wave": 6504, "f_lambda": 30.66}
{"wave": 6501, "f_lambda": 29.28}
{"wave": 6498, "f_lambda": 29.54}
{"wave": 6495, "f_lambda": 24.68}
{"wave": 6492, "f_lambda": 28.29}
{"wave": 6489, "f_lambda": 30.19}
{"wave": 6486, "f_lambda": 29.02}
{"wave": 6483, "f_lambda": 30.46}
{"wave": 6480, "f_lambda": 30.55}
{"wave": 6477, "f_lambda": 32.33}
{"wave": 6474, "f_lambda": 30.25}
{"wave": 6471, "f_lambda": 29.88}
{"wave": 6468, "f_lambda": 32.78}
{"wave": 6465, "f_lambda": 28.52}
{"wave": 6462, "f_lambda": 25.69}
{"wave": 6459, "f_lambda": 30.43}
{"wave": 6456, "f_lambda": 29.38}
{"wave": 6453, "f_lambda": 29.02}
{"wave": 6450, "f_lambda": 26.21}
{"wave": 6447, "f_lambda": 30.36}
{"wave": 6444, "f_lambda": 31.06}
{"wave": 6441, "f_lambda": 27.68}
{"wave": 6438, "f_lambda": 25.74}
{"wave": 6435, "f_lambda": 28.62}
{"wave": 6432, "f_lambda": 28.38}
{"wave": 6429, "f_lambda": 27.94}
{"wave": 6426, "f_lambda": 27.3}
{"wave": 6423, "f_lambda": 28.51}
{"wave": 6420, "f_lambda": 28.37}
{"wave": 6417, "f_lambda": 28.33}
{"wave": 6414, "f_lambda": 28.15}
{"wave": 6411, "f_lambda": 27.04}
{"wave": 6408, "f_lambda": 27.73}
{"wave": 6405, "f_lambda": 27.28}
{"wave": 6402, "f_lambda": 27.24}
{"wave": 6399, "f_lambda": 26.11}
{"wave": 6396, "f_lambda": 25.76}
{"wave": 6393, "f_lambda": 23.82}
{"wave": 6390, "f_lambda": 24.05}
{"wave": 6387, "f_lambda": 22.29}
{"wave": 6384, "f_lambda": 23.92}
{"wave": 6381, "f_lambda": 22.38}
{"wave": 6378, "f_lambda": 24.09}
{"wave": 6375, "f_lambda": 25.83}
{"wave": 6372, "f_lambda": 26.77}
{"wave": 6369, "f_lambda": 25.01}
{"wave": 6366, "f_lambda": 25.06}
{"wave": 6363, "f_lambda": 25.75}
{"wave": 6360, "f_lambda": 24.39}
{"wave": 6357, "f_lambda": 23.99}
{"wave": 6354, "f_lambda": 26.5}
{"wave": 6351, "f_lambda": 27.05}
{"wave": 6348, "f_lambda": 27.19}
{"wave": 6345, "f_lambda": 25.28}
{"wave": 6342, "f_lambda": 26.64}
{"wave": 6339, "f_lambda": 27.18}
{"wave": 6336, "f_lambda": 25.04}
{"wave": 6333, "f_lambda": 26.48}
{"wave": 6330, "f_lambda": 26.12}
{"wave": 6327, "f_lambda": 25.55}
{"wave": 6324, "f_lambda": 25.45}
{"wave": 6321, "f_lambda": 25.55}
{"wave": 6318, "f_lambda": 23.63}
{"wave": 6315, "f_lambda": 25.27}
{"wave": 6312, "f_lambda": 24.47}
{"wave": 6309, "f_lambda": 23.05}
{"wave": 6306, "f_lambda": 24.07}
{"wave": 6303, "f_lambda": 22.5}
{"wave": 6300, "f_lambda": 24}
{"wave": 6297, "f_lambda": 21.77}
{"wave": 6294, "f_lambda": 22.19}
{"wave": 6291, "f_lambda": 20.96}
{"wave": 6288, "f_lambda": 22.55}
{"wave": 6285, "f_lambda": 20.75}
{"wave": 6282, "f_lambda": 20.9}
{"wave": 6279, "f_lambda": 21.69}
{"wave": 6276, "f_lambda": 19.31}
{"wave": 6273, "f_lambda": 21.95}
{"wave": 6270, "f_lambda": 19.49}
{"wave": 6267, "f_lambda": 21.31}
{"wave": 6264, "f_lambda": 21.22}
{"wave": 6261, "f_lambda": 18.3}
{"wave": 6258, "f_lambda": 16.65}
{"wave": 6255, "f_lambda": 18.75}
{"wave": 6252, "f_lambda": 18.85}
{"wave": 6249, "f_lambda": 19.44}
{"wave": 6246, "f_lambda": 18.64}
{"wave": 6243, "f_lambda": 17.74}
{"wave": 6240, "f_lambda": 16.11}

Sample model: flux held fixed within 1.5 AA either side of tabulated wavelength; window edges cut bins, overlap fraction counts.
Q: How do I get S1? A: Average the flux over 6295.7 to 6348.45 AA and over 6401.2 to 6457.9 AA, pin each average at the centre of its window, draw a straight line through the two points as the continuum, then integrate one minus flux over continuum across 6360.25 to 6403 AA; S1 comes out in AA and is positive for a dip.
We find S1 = 3.0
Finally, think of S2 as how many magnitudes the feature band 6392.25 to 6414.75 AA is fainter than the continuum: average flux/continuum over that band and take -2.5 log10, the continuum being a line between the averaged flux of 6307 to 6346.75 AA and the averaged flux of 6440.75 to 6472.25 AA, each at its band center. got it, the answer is 0.04 mag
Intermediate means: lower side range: 25.4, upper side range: 29.2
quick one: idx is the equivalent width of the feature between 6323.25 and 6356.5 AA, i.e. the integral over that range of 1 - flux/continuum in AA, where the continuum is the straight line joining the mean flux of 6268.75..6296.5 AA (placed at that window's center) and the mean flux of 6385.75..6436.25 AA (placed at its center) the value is -3.48 AA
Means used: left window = 21.1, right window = 26.9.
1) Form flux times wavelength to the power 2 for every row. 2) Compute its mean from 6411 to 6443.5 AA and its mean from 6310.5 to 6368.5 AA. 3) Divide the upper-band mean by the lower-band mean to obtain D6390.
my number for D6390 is 1.12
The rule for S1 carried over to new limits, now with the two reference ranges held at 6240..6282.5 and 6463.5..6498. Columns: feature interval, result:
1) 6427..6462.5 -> -0.52 AA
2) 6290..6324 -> -3.05 AA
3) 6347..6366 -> -1.46 AA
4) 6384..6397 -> 0.81 AA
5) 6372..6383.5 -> 0.21 AA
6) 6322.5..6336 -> -1.90 AA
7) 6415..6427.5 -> -0.56 AA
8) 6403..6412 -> -0.37 AA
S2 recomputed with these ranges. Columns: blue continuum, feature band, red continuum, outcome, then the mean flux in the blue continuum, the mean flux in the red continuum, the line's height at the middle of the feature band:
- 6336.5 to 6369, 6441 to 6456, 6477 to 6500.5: -0.032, 25.8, 29.2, 28.2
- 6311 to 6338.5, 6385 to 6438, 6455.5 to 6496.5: 0.036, 25.4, 29.5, 27.7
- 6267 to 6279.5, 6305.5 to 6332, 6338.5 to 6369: -0.058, 20.6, 25.8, 23.6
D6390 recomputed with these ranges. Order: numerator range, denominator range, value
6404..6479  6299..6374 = 1.17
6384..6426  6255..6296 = 1.34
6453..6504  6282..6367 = 1.26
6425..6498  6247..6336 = 1.38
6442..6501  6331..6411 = 1.19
